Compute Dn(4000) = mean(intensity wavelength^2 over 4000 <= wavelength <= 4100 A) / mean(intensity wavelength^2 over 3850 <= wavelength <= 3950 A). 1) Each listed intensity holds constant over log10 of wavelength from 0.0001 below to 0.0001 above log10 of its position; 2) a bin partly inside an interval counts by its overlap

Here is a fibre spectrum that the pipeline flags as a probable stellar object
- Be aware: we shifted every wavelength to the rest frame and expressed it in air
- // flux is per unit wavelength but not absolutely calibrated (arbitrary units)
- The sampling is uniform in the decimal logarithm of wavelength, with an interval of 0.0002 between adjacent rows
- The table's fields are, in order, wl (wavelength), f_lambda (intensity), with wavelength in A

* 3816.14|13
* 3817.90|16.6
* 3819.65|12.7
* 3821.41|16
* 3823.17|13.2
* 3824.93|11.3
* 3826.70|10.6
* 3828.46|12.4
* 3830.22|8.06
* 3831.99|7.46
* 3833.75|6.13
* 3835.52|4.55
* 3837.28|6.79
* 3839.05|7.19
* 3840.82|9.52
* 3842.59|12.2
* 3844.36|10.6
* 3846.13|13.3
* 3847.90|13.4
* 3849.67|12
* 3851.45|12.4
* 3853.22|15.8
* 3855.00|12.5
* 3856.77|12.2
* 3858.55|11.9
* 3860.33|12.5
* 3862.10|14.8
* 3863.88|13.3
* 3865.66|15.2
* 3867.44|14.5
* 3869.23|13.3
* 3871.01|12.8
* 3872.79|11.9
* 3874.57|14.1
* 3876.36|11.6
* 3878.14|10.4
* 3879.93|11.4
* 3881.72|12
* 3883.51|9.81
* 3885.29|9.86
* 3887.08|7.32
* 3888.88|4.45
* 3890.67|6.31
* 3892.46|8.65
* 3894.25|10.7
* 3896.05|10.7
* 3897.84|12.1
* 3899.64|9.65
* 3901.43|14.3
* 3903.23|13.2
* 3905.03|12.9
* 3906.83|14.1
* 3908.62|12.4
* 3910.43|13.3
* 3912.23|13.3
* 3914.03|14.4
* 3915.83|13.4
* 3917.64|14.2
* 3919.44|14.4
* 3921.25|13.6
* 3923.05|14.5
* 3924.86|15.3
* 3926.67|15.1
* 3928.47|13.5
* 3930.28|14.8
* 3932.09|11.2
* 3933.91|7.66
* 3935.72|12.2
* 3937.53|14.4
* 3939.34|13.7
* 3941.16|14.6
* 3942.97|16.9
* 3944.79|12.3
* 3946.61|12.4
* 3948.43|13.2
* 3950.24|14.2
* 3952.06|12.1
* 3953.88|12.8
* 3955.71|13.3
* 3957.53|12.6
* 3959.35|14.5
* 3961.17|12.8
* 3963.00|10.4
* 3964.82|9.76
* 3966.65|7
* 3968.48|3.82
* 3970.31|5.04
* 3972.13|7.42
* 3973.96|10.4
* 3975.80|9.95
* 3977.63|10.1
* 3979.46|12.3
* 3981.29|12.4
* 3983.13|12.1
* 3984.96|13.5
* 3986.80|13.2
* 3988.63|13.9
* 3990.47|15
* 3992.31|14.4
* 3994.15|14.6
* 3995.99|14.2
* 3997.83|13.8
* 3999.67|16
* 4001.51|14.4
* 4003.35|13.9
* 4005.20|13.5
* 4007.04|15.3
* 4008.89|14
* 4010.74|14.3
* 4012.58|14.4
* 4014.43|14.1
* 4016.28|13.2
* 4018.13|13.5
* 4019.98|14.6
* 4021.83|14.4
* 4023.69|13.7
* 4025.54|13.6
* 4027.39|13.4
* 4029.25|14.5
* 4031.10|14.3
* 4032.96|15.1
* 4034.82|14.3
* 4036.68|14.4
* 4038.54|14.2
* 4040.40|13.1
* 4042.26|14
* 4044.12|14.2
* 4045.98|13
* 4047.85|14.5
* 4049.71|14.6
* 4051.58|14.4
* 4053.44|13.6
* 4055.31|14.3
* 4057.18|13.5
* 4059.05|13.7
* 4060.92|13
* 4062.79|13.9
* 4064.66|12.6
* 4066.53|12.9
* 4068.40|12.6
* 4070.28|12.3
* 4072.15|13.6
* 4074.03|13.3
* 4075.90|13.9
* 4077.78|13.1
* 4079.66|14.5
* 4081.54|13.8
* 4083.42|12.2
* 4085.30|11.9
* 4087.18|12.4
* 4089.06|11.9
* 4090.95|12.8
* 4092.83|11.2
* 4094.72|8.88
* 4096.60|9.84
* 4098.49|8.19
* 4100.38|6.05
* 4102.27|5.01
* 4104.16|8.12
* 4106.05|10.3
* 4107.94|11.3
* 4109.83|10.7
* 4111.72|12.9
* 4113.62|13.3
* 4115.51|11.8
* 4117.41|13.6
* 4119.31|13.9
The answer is 1.1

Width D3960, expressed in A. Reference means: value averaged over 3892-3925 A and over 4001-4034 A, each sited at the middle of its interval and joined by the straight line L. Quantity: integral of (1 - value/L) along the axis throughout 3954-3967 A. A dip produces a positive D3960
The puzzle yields 1.66 A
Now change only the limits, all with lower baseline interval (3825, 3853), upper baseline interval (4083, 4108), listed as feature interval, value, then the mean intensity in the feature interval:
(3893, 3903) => -1.6 A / 11.5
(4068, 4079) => -3.6 A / 13.2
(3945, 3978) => -2.5 A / 10.7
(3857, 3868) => -4.0 A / 13.6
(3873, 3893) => 0.5 A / 9.72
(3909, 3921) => -4.6 A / 13.7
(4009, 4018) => -3.7 A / 14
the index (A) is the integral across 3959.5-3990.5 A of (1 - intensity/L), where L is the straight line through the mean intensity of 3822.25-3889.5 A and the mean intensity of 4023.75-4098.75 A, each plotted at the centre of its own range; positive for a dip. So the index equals 4.6 A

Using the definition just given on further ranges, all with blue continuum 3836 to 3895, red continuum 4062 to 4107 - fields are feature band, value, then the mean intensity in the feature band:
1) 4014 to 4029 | -3.2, 13.8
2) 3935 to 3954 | -3.7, 13.6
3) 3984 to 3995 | -2.6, 14.1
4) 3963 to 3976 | 4.2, 7.69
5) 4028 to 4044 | -3.9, 14.2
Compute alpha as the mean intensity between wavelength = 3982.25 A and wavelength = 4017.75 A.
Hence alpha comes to 14.1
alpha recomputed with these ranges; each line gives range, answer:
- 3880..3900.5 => 9.32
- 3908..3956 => 13.5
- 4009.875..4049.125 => 14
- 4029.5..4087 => 13.6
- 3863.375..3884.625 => 12.5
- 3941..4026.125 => 12.7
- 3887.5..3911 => 10.9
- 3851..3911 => 11.8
